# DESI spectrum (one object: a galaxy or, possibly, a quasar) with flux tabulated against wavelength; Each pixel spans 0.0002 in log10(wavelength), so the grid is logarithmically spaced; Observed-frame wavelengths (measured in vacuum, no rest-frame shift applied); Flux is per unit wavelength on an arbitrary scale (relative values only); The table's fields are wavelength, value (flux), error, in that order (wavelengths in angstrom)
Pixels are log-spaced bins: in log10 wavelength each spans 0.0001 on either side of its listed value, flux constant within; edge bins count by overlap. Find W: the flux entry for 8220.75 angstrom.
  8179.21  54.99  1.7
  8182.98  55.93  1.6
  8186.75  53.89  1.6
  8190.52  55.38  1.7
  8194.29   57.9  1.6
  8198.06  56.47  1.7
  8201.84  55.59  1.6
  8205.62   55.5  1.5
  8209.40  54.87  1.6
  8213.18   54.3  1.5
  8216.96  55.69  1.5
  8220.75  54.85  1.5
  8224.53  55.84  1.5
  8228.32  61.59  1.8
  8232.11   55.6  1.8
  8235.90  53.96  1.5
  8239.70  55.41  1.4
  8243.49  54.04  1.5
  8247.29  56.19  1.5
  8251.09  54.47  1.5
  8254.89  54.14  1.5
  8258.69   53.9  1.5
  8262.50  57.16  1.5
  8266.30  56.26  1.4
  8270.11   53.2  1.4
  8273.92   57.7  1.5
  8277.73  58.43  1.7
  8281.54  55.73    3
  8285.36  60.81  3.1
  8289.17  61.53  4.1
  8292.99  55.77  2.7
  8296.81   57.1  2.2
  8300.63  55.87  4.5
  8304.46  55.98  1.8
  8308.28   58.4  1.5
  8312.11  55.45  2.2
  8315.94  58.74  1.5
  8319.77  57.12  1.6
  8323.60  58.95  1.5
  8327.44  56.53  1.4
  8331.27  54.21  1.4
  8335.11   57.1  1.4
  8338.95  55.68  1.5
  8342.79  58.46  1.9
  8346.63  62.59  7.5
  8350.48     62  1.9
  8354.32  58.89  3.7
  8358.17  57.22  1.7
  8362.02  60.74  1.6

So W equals 54.85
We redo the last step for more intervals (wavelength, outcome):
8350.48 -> 62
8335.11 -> 57.1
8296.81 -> 57.1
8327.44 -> 56.53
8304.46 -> 55.98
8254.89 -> 54.14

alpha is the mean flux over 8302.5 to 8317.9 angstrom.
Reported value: 57.1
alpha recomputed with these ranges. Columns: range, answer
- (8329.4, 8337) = 55.6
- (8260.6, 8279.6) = 56.6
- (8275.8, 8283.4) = 57.1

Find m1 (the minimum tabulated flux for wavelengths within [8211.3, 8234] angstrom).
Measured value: 54.3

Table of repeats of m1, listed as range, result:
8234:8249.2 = 53.96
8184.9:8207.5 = 53.89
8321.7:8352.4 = 54.21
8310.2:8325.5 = 55.45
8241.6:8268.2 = 53.9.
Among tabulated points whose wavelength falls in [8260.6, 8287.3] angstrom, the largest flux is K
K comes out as 60.81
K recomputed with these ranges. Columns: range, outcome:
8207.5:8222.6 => 55.69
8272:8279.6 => 58.43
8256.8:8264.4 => 57.16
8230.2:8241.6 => 55.6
